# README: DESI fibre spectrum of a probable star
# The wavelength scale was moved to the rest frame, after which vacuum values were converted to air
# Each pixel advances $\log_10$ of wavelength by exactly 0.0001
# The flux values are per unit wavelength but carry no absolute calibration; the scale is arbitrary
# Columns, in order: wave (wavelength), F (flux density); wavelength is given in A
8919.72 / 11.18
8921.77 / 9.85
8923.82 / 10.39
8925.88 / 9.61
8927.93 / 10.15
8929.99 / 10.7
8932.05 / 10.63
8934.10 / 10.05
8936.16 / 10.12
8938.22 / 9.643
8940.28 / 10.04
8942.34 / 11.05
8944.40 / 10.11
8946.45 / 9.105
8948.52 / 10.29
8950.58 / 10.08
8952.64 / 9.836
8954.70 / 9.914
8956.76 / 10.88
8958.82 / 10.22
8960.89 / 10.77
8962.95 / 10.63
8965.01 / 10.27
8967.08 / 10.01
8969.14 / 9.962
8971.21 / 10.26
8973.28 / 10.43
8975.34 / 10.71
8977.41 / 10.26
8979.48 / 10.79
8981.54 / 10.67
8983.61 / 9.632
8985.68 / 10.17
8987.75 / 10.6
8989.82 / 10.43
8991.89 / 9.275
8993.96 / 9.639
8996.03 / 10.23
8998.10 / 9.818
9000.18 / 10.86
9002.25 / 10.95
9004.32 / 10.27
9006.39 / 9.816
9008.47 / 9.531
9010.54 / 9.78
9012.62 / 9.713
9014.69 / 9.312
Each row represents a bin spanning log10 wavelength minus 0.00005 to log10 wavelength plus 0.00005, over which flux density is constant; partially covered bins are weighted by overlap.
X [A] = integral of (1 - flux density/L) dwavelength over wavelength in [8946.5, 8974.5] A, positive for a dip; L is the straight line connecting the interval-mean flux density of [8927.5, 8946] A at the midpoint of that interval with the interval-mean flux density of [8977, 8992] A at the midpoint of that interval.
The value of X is 0.1 A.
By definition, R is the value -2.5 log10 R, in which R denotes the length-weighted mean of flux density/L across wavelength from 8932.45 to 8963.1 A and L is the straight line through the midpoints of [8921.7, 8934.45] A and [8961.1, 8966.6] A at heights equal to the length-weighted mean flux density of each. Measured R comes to 0.02 mag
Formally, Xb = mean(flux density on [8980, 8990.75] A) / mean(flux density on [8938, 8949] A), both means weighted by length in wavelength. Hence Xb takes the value 1.0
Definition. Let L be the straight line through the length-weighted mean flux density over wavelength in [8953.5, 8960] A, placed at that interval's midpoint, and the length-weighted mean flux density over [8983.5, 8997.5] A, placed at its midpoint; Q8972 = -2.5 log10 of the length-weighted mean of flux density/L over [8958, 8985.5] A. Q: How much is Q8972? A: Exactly -0.02 mag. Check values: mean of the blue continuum 10.3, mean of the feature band 10.3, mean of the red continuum 10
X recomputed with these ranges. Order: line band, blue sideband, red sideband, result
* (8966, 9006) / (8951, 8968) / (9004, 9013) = -0.90 A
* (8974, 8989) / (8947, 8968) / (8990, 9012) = -0.40 A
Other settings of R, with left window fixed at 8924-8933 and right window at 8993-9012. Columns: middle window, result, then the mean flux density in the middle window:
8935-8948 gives 0.02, 10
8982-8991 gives -0.01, 10.2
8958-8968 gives -0.02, 10.4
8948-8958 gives 0.00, 10.2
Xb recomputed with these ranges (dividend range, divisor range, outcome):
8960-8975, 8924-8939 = 1.02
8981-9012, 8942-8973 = 0.99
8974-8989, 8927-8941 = 1.02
